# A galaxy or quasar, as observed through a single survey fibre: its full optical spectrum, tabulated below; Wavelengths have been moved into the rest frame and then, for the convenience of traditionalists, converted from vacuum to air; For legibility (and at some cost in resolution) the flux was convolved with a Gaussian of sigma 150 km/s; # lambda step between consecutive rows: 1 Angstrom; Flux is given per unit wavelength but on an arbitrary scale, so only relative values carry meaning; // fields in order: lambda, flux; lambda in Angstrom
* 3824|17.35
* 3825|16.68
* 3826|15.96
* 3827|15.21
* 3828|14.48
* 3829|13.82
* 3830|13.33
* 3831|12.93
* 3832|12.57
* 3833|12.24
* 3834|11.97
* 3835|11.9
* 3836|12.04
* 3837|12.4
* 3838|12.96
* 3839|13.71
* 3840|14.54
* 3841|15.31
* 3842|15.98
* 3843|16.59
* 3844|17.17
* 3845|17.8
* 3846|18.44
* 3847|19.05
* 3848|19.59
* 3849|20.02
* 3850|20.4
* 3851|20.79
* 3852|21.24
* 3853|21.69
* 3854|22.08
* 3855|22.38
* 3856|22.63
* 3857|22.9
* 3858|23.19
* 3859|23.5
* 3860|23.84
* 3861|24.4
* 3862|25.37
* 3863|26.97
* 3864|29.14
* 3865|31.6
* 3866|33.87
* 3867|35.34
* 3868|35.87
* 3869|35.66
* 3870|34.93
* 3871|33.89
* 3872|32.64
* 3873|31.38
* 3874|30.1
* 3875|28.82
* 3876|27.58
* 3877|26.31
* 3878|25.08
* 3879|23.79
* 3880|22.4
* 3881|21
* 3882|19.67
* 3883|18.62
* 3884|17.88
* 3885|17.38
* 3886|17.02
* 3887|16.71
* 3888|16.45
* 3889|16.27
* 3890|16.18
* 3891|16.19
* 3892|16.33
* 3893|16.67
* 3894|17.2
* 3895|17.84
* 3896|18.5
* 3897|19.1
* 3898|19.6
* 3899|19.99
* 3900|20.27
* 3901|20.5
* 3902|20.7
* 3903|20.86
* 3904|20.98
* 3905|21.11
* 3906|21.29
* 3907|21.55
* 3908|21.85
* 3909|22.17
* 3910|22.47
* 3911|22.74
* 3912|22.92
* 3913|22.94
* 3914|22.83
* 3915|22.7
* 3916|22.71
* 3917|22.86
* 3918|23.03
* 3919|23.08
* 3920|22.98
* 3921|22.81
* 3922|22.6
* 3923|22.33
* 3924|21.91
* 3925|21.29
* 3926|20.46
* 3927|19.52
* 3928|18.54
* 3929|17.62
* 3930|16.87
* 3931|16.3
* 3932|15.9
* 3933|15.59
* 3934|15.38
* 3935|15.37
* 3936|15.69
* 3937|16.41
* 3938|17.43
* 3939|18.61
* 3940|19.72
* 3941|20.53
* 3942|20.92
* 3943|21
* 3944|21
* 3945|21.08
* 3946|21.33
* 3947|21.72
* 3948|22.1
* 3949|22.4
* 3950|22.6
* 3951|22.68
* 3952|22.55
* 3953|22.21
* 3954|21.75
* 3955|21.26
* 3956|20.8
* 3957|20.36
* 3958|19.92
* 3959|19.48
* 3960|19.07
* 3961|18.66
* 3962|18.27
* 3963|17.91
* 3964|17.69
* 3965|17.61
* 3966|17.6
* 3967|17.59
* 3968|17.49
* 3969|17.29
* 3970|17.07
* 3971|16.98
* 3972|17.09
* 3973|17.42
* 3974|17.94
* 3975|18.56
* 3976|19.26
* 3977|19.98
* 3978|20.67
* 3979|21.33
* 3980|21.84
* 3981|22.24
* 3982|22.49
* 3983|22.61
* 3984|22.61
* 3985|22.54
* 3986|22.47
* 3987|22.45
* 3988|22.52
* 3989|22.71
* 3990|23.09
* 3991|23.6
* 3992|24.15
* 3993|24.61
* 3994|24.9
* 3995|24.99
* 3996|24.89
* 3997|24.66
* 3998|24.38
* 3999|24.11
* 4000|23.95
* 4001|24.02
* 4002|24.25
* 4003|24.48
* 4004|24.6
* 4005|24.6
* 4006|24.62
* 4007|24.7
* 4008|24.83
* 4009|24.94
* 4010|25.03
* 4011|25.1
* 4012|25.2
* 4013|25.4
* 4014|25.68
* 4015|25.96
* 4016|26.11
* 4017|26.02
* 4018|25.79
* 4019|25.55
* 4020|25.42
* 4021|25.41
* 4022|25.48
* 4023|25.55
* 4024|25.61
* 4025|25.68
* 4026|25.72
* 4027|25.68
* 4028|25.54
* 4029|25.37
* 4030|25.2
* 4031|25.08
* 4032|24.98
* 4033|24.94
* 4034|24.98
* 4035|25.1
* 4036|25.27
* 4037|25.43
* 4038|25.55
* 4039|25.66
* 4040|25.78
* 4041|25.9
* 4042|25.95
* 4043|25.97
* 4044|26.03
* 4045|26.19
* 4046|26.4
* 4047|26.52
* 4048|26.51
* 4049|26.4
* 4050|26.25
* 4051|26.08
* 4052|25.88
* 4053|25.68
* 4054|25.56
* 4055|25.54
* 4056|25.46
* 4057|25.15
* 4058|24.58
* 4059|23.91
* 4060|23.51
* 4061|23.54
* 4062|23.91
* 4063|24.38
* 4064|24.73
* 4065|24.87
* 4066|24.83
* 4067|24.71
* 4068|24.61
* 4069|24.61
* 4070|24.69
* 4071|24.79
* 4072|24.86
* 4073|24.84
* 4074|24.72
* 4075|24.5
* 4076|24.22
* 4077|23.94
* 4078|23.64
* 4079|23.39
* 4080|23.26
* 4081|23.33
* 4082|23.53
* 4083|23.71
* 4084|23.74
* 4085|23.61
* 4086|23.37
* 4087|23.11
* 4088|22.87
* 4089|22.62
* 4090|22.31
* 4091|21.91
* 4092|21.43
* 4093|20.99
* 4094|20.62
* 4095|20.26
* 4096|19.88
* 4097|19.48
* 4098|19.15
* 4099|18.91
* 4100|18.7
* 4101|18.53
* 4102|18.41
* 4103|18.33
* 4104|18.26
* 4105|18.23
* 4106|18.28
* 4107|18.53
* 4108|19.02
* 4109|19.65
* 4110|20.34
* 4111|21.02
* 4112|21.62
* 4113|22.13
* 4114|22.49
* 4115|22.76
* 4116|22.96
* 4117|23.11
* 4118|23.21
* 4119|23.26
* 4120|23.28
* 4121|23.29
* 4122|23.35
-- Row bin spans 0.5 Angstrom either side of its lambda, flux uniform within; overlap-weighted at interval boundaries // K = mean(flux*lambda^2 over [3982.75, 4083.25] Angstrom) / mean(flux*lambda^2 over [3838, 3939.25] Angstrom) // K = 1.24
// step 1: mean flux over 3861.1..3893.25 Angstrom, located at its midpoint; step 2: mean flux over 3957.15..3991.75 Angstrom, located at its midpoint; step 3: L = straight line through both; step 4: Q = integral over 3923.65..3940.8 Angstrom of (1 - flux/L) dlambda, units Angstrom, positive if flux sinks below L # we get 3.34 Angstrom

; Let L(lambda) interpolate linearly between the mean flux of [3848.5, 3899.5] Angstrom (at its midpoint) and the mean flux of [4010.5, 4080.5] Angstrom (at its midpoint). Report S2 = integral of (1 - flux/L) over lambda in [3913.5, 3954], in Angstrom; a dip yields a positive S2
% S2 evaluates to 6.3 Angstrom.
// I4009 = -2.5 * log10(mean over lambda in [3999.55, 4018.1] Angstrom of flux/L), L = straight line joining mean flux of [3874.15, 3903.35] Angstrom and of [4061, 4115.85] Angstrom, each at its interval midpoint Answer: -0.18 mag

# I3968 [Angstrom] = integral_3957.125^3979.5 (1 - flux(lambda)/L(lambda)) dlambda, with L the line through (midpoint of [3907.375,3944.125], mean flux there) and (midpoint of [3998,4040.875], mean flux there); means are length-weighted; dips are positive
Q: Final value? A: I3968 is 4.0 Angstrom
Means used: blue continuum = 20.2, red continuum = 25.2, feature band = 18.4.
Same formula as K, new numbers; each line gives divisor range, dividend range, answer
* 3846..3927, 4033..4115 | 1.12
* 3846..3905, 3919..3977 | 0.87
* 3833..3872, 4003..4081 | 1.25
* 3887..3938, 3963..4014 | 1.17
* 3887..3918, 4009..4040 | 1.34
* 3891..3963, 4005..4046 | 1.32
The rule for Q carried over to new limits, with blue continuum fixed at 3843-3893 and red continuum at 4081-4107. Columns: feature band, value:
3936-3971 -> 4.4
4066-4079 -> -2.1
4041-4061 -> -4.0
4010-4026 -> -2.8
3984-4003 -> -1.5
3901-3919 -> 0.8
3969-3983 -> 1.7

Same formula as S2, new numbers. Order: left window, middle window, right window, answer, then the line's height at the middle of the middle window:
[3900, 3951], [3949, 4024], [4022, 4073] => 2.2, 22.9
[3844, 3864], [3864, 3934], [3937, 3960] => -2.9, 21.4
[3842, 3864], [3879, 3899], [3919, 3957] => 2.6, 20.9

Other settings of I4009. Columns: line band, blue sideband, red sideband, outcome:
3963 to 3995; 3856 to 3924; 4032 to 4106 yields 0.143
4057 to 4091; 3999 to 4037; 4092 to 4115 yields -0.111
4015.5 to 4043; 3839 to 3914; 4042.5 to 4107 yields -0.110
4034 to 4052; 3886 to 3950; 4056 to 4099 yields -0.150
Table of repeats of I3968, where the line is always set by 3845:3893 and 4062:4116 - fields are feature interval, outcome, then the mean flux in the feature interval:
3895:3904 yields 1.4 Angstrom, 19.9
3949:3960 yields 0.9 Angstrom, 21.3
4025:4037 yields -1.4 Angstrom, 25.3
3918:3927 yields 0.5 Angstrom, 22.1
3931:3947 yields 3.3 Angstrom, 18.4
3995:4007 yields -0.9 Angstrom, 24.5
